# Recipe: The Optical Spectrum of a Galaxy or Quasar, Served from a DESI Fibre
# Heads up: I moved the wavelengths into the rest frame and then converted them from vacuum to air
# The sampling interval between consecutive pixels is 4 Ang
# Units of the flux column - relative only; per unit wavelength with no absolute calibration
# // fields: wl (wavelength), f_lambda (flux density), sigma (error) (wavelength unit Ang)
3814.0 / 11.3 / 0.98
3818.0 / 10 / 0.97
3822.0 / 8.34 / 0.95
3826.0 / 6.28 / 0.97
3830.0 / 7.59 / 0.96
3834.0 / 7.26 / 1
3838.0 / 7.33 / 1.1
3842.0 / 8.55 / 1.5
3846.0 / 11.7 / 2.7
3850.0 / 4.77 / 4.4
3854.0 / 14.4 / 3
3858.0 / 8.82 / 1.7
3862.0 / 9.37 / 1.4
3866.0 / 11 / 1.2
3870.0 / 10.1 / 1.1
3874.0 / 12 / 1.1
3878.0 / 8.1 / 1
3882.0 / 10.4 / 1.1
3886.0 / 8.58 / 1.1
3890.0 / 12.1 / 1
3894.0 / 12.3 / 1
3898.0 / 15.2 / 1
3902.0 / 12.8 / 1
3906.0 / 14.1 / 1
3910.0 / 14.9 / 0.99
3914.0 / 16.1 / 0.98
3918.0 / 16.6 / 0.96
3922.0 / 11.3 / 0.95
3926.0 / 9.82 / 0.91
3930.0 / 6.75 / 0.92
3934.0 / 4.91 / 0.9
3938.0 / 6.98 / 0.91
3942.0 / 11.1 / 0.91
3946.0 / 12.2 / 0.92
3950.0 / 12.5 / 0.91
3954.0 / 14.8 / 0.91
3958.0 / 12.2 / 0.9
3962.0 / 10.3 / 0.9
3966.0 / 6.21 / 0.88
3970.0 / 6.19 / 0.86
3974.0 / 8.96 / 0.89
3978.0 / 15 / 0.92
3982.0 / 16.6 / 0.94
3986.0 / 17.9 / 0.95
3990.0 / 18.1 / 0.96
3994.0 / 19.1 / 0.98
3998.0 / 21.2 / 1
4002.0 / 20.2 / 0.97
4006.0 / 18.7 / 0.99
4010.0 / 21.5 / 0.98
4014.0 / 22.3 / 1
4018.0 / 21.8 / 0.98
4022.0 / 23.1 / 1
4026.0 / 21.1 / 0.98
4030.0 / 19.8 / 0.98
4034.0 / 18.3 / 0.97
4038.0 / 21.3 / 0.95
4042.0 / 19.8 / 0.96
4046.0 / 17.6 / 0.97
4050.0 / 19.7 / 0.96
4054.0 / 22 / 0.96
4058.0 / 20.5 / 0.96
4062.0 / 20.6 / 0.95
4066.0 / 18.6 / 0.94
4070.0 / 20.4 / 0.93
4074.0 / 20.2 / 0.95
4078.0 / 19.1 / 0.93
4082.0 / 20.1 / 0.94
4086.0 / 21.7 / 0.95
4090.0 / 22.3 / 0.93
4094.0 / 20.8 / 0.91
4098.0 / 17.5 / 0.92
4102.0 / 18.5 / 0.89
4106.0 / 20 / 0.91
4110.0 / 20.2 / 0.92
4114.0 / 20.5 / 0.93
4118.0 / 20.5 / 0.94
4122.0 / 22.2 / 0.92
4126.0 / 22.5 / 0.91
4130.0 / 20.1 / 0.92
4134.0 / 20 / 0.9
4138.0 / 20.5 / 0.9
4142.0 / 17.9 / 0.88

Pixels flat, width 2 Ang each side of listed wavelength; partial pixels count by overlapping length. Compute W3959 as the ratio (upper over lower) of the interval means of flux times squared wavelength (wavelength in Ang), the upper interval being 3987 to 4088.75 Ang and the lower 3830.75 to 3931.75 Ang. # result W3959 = 2.00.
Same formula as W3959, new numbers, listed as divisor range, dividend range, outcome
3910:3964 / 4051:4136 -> 1.95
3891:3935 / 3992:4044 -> 1.75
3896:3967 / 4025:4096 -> 1.85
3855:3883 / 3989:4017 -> 2.15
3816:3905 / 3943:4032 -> 1.76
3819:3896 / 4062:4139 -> 2.43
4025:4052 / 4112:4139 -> 1.11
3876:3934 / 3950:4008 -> 1.28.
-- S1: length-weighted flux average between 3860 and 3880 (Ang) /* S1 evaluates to 10.1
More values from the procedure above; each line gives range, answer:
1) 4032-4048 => 19.2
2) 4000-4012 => 20.1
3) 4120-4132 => 21.6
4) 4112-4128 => 21.4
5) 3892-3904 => 13.4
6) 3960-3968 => 8.26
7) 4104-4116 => 20.2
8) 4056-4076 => 20.1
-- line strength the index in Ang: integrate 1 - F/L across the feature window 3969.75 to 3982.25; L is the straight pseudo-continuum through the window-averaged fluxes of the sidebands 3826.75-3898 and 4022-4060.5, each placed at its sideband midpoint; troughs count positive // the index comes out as 3.56 Ang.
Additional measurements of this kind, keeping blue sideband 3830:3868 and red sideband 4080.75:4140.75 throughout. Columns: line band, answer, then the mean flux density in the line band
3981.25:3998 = -3.5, 18.4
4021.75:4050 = -4.5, 19.9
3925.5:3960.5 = 8.3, 10.2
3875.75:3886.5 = 1.4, 9.16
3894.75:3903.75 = -2.0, 13.8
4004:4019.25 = -4.6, 21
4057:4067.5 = -0.9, 19.9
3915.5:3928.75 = -0.1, 12.4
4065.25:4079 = -0.7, 19.7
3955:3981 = 7.3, 10.3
